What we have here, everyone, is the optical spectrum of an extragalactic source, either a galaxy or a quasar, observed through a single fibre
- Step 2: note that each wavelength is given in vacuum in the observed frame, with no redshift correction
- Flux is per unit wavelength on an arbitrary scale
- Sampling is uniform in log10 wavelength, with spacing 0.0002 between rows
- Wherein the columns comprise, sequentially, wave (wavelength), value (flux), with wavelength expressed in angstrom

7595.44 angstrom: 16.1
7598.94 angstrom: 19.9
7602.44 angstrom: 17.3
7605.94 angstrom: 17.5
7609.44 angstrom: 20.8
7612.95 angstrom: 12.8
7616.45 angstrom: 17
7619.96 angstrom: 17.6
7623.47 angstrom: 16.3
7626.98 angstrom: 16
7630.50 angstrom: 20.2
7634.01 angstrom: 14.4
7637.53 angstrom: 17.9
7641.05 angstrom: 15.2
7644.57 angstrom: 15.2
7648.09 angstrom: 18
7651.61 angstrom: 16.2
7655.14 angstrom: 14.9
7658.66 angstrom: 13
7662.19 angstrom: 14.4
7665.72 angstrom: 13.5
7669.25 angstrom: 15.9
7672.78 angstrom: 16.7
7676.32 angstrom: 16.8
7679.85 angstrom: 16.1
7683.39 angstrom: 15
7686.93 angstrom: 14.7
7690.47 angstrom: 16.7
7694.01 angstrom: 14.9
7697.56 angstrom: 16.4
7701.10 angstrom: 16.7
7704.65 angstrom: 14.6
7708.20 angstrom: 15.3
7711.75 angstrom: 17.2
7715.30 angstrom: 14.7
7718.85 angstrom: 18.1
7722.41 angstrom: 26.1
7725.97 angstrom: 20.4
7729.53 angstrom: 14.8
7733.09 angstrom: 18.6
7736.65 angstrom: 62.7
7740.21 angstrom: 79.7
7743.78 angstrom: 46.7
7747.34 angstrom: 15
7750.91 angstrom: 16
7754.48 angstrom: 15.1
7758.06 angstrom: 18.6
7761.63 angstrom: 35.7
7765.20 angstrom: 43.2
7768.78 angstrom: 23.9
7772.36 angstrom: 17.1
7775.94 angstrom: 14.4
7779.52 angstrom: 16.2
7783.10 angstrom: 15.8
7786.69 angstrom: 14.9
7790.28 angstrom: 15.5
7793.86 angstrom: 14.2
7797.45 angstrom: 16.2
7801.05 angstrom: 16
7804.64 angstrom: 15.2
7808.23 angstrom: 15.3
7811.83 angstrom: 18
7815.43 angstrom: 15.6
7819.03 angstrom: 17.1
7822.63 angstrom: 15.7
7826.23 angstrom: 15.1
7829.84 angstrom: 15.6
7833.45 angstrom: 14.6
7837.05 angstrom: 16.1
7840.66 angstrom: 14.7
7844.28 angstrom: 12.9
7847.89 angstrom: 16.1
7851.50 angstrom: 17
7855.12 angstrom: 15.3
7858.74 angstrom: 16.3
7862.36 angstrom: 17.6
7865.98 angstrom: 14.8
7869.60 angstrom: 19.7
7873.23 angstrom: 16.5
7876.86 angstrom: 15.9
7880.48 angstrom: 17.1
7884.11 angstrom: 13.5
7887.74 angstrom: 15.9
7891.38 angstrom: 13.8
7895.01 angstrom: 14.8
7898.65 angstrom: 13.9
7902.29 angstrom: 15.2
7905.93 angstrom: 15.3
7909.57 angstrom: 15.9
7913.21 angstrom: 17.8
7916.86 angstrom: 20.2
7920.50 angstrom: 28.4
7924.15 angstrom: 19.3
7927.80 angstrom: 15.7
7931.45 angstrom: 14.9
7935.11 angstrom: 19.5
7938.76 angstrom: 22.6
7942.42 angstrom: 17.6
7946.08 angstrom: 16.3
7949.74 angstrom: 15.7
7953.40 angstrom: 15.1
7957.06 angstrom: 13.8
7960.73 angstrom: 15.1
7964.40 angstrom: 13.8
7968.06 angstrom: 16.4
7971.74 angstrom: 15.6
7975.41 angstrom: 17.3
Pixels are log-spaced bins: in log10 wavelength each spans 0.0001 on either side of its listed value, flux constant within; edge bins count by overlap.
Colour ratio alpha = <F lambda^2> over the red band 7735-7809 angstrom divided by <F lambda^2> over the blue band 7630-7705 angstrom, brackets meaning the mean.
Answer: 1.64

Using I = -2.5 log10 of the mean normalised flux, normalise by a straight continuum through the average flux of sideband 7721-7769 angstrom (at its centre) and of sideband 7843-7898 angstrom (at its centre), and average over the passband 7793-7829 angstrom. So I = 0.409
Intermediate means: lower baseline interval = 31.5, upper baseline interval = 15.8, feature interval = 15.9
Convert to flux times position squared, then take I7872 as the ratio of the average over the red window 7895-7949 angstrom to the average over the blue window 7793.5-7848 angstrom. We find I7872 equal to 1.18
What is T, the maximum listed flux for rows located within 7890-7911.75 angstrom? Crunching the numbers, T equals 15.9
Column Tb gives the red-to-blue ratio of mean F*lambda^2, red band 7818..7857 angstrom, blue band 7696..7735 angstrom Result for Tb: 0.90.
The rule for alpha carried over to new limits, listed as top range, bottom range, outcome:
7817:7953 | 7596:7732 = 1.06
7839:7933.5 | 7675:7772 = 0.72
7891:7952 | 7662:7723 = 1.15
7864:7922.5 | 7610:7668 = 1.13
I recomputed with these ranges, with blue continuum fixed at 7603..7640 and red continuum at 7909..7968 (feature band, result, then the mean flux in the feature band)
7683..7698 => 0.109 mag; 15.5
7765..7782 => -0.199 mag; 20.8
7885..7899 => 0.198 mag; 14.6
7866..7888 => 0.074 mag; 16.3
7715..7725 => -0.186 mag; 20.4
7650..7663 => 0.169 mag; 14.6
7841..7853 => 0.148 mag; 15.2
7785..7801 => 0.137 mag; 15.3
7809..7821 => 0.040 mag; 16.7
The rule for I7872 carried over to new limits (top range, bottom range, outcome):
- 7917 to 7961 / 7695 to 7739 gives 0.87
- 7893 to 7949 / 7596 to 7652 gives 1.13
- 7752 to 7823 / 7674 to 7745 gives 0.81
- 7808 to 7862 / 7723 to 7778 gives 0.55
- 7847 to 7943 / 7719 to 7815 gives 0.74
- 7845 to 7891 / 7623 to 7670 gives 1.08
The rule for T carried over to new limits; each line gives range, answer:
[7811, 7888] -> 19.7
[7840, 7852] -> 17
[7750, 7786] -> 43.2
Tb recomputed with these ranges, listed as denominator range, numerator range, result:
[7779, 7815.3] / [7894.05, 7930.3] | 1.16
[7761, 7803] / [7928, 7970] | 0.86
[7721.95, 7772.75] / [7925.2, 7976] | 0.56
